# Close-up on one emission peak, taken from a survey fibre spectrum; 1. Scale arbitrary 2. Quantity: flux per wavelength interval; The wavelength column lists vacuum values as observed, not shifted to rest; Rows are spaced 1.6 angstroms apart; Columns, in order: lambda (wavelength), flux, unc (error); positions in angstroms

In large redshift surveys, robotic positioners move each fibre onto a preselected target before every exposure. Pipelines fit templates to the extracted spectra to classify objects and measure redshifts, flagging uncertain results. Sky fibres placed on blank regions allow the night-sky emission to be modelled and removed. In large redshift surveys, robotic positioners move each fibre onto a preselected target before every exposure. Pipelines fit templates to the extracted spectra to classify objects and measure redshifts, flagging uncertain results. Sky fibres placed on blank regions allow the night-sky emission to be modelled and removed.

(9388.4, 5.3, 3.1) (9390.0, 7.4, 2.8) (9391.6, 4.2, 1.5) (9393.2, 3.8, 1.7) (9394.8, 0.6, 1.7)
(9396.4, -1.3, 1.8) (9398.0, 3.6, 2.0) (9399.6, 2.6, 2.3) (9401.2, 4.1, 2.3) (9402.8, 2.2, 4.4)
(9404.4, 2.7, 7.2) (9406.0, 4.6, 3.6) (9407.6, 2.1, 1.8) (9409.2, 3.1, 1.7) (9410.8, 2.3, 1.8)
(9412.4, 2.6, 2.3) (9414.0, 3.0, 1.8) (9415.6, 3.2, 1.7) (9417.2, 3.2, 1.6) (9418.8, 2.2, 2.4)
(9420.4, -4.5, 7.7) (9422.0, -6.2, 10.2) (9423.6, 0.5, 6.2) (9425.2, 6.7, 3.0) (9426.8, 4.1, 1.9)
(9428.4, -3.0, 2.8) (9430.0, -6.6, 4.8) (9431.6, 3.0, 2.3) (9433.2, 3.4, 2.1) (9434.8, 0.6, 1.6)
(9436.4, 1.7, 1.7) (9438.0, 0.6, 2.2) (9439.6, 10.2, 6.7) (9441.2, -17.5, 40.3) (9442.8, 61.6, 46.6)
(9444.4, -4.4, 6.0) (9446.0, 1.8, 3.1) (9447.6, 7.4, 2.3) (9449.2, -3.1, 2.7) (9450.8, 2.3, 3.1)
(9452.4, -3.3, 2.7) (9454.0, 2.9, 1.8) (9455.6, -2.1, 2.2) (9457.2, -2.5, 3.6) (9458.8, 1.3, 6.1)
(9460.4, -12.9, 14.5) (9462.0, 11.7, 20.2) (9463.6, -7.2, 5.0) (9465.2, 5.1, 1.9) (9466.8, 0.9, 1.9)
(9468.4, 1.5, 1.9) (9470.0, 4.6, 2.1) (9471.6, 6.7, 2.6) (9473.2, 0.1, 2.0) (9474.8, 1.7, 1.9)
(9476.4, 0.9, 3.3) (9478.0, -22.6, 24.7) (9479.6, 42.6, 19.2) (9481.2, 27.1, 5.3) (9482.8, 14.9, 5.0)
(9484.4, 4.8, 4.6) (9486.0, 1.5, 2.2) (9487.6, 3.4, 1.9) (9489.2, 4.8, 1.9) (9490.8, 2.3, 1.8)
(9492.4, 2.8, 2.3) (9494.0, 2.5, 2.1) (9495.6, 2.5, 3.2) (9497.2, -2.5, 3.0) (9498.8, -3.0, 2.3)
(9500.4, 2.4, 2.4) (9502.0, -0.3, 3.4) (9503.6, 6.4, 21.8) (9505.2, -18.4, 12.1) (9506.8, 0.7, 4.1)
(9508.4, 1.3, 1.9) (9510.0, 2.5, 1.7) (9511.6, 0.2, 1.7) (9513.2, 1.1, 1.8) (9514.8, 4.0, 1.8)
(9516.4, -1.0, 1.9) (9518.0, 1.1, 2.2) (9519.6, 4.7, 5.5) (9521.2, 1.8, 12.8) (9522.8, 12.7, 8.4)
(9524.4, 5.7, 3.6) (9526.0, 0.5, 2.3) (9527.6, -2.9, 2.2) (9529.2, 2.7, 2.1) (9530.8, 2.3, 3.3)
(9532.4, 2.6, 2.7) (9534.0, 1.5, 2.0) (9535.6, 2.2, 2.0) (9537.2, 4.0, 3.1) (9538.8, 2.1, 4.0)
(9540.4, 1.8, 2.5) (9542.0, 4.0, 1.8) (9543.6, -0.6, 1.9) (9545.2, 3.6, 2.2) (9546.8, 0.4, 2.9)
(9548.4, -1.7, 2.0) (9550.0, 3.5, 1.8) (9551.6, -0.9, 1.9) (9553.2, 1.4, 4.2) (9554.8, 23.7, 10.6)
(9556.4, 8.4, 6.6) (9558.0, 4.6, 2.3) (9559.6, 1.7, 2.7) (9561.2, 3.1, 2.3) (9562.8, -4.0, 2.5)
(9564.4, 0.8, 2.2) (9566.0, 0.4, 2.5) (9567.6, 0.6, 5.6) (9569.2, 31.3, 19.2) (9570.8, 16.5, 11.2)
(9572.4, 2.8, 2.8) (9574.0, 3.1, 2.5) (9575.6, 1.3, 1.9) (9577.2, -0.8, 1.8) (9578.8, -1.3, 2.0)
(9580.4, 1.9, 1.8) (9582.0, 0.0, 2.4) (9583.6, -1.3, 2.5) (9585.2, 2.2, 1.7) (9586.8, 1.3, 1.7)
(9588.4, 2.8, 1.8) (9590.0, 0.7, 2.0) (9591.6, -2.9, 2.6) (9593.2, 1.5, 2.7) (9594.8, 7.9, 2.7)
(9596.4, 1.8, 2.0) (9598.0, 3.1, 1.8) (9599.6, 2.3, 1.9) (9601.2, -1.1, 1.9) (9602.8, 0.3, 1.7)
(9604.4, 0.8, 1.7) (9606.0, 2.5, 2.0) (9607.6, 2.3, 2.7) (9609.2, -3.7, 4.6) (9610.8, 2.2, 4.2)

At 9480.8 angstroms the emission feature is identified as H-beta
